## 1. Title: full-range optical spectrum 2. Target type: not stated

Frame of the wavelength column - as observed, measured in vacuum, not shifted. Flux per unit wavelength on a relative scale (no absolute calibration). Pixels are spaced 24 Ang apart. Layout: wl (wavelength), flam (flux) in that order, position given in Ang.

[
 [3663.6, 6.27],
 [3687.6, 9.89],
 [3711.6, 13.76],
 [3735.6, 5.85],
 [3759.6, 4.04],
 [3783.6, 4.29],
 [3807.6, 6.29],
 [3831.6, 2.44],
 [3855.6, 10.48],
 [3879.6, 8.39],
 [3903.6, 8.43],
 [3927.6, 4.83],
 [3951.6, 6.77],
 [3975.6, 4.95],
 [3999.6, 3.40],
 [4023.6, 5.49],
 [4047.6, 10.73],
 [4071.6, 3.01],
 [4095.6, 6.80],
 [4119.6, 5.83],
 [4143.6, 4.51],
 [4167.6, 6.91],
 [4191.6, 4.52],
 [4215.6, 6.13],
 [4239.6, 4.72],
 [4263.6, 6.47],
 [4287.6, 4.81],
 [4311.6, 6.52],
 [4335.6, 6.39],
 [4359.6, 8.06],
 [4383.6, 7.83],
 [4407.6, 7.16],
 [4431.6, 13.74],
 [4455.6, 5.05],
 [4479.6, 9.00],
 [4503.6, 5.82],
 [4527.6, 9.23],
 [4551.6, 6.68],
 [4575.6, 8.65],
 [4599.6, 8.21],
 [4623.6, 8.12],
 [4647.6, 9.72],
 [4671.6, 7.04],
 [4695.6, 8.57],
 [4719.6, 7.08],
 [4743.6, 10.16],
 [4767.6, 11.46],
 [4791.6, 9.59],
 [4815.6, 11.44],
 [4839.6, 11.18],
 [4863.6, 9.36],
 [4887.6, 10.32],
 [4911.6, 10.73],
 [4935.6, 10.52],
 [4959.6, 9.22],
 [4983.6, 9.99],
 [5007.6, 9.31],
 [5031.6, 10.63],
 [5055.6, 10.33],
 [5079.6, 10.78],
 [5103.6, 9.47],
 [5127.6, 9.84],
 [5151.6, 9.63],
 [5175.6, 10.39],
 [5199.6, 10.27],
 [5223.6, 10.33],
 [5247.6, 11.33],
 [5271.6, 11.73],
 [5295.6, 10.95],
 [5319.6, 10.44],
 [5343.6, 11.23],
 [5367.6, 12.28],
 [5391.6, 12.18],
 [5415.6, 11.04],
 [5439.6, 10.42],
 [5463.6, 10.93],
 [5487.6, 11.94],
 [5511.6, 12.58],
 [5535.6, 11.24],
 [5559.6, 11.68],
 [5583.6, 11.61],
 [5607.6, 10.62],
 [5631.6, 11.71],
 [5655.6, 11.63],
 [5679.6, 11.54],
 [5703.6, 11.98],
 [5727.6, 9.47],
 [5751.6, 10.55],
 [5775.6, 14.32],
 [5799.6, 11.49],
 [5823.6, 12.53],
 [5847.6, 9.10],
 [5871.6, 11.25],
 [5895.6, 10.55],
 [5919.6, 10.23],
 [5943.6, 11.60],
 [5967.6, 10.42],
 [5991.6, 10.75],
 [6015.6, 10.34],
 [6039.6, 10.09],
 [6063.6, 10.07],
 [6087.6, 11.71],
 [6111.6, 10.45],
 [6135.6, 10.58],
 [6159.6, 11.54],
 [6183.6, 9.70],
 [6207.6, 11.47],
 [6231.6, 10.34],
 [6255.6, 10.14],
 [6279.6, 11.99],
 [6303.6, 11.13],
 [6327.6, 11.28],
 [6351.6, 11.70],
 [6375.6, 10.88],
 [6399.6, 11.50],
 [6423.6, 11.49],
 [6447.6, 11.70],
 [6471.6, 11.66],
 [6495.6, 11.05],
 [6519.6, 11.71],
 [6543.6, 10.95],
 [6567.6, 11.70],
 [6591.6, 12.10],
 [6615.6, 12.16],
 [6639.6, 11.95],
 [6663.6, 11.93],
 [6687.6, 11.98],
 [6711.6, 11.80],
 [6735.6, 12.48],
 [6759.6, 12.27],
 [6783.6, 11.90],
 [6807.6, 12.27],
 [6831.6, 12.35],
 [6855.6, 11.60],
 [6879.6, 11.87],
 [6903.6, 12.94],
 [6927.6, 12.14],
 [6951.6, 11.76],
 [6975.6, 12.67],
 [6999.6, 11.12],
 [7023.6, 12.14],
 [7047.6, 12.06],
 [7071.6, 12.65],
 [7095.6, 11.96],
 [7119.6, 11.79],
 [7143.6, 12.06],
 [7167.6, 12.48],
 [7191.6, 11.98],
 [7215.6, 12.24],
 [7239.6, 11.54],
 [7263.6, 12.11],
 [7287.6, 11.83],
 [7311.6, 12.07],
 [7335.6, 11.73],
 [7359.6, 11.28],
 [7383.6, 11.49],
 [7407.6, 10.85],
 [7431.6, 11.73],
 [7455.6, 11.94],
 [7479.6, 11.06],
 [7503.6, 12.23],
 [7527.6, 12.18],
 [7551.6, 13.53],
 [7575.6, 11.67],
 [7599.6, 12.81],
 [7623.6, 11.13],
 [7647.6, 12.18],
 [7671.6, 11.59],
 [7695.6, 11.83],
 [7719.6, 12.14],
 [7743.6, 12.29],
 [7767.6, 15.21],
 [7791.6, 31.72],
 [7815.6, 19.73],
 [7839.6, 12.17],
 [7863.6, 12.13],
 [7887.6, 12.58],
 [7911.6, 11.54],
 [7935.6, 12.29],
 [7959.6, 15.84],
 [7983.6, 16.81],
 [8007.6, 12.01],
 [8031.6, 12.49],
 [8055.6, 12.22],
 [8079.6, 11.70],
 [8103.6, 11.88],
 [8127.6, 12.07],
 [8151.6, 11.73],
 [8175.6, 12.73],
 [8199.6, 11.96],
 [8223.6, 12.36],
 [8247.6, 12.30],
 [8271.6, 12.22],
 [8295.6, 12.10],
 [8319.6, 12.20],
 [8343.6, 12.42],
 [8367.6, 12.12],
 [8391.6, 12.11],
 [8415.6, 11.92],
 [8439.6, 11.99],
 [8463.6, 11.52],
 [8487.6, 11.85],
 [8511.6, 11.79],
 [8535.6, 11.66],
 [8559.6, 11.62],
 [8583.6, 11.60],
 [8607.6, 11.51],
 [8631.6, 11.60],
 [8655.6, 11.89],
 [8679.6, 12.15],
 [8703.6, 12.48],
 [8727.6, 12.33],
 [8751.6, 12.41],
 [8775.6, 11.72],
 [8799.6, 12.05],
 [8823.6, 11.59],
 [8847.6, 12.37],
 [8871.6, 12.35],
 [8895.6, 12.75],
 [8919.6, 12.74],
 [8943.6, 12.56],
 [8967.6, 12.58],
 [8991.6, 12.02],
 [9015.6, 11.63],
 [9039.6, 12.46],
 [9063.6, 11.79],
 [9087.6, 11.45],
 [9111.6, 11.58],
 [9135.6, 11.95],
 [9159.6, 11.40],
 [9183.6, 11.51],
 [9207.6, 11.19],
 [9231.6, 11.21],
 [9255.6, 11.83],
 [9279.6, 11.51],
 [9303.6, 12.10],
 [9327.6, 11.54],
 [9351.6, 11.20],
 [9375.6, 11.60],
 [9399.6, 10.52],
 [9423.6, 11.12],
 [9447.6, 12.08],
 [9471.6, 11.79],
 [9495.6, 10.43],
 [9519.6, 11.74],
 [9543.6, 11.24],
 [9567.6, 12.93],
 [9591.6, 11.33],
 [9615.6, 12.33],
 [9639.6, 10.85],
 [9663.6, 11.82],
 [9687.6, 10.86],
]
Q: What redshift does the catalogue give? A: 0.19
